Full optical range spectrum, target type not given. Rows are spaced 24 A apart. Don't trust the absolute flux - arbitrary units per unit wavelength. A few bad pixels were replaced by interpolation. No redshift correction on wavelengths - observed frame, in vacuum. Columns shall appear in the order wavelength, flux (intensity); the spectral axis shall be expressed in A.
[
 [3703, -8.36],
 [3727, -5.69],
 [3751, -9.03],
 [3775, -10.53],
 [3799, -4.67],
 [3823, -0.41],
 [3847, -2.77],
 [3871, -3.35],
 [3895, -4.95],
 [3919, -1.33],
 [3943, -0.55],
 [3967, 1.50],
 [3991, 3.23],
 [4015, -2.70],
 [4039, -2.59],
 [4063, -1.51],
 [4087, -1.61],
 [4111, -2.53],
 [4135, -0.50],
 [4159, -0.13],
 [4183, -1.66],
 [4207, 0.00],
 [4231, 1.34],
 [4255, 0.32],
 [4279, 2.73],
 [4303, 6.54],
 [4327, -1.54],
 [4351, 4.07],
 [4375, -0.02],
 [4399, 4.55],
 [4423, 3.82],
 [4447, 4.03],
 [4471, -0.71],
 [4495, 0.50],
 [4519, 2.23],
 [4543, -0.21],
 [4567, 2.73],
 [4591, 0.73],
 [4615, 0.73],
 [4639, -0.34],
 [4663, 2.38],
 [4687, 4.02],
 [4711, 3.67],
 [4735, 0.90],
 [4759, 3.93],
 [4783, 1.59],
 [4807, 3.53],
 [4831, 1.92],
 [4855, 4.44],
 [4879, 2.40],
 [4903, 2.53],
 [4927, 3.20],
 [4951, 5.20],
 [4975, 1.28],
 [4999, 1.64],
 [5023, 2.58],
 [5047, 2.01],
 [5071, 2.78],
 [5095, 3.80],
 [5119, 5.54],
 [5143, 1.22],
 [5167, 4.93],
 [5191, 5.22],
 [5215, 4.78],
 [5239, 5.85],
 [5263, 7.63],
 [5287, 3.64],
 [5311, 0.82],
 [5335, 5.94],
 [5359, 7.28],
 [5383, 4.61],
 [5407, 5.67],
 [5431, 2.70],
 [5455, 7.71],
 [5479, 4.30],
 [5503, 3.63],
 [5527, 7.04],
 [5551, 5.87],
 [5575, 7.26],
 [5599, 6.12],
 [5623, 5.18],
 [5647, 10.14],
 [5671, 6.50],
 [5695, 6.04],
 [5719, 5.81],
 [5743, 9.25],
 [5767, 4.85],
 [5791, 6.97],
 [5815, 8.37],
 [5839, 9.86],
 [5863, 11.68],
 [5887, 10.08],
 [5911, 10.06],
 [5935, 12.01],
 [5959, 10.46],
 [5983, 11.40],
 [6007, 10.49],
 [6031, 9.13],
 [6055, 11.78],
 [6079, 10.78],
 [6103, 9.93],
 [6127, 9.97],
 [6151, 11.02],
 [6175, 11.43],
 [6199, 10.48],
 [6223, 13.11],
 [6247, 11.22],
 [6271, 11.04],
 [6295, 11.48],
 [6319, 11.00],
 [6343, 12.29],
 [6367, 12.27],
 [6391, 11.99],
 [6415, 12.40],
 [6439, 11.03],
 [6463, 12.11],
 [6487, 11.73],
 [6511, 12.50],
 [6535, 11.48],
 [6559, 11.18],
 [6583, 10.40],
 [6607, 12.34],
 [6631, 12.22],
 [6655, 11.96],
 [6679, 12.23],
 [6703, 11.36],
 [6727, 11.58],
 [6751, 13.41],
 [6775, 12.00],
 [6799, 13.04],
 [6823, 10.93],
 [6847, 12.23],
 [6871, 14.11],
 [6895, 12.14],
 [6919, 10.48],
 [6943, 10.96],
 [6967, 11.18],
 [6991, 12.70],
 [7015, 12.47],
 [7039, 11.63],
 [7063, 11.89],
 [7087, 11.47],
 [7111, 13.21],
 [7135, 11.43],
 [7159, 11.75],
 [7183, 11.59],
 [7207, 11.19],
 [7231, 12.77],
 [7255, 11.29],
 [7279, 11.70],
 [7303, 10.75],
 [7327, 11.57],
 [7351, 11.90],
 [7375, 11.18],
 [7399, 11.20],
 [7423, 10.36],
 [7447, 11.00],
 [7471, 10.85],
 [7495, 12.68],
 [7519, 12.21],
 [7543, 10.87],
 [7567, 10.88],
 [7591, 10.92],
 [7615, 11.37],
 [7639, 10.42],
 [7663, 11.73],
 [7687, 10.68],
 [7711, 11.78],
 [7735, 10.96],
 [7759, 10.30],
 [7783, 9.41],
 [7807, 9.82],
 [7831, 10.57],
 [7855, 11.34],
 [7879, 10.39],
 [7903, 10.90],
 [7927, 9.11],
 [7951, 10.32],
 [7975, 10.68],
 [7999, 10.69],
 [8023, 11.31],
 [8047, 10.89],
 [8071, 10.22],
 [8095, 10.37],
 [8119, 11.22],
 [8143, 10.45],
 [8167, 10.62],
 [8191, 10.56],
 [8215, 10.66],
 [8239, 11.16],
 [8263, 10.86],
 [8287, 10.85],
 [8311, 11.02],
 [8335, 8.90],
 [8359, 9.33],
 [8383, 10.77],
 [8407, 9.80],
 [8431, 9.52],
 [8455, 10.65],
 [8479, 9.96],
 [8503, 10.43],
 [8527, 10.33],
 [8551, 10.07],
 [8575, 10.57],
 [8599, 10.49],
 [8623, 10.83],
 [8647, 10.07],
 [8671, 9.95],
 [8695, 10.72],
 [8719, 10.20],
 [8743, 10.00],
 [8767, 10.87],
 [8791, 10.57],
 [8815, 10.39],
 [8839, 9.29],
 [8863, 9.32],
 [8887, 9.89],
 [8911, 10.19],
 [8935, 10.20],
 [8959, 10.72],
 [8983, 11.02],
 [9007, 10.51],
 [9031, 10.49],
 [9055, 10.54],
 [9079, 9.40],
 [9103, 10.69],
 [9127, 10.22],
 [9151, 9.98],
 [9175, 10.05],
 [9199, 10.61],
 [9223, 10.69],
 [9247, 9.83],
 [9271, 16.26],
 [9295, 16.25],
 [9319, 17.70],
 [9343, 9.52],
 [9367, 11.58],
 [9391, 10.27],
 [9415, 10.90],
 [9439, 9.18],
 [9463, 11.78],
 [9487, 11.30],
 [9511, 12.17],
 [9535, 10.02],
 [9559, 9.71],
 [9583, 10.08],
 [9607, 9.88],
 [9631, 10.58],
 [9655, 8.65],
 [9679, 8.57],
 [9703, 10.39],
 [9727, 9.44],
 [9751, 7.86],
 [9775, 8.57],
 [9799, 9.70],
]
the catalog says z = 0.414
